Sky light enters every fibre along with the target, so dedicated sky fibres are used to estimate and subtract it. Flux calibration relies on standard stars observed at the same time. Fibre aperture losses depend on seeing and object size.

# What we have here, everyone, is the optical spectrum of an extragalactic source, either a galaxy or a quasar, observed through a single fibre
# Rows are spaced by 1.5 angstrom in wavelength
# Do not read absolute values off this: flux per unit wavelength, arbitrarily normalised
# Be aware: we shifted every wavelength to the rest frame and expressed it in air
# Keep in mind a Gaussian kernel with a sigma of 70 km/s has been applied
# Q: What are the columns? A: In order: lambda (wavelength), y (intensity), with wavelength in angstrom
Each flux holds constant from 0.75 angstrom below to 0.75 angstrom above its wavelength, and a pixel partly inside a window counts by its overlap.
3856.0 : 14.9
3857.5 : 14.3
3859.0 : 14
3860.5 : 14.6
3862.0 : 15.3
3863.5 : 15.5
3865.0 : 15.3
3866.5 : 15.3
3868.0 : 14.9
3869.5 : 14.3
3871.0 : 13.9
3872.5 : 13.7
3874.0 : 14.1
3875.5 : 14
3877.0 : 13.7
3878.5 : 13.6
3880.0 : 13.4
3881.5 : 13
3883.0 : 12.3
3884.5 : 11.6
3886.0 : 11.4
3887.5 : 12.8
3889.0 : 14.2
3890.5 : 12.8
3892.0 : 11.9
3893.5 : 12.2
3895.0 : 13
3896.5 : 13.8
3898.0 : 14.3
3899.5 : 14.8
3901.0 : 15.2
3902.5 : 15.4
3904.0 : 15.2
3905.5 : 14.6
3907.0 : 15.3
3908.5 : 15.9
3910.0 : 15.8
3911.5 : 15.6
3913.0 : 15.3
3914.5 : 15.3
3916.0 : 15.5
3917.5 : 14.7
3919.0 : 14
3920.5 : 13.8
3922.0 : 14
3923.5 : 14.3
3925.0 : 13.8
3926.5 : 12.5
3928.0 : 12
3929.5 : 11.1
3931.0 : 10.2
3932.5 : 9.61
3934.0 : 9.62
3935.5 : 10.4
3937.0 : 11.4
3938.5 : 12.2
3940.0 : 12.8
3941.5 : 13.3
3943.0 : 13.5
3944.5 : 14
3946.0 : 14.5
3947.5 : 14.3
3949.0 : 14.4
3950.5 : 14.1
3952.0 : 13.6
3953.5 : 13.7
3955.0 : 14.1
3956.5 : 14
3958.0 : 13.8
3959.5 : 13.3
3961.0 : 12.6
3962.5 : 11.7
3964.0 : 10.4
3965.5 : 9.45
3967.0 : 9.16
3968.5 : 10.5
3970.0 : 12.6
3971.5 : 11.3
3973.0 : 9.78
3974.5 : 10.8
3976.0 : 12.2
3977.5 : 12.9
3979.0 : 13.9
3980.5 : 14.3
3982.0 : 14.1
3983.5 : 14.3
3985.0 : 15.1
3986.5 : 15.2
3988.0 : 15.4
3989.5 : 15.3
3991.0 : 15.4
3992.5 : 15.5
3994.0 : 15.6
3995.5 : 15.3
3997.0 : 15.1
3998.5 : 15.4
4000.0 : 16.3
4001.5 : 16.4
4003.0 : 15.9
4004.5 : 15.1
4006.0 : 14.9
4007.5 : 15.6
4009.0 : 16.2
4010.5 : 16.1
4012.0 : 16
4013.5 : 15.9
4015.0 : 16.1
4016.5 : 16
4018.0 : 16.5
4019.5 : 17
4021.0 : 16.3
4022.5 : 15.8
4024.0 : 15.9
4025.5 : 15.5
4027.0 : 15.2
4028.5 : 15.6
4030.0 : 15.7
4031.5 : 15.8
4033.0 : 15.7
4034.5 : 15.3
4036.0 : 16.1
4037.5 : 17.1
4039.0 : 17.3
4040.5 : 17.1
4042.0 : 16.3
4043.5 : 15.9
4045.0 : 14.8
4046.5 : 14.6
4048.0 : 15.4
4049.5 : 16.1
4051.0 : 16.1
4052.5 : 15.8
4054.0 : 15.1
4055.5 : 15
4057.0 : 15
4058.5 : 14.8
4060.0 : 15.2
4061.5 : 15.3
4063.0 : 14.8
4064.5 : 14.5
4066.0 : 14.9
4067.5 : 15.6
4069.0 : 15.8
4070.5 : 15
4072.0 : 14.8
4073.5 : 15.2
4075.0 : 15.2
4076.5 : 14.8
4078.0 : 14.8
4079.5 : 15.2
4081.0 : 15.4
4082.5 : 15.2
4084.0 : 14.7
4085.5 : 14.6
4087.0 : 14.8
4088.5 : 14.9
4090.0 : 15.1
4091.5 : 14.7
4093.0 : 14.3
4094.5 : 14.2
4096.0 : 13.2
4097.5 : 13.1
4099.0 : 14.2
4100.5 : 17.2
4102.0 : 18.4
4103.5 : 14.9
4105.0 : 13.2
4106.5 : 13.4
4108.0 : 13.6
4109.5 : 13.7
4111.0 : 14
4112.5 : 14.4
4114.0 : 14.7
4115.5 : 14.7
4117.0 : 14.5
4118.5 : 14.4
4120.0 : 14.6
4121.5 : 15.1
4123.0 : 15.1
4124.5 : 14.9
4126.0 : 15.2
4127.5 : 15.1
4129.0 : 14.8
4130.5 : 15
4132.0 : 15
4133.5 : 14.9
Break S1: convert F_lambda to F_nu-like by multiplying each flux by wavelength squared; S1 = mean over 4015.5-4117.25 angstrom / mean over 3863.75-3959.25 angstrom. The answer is 1.21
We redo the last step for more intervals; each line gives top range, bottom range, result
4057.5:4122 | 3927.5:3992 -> 1.24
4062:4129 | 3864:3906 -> 1.19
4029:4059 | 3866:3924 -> 1.21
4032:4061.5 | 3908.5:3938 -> 1.27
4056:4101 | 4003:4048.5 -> 0.96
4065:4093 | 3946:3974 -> 1.28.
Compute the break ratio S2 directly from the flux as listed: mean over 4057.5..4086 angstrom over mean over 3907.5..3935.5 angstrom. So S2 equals 1.12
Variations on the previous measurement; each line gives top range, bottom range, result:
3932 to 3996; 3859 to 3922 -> 0.92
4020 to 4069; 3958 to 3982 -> 1.32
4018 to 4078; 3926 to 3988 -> 1.24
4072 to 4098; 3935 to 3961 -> 1.10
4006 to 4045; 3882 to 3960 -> 1.19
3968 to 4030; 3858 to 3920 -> 1.05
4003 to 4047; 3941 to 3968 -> 1.23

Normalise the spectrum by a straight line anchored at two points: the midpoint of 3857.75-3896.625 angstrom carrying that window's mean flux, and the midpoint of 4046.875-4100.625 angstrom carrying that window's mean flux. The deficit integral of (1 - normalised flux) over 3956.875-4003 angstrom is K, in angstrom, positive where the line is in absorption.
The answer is 2.8 angstrom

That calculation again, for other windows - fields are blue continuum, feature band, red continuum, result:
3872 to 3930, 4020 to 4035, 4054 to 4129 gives -1.26 angstrom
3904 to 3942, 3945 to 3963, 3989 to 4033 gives 0.63 angstrom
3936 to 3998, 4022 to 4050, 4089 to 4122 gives -3.92 angstrom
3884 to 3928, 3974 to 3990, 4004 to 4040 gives 1.40 angstrom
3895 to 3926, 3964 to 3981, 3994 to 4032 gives 4.37 angstrom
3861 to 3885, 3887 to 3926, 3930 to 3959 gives -2.66 angstrom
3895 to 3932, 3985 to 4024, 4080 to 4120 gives -3.69 angstrom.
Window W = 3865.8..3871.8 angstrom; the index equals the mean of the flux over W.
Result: 14.6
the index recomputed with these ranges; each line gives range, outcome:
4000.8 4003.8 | 16.1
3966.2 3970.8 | 10.7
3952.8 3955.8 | 13.9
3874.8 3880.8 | 13.7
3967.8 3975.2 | 11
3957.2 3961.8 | 13.2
